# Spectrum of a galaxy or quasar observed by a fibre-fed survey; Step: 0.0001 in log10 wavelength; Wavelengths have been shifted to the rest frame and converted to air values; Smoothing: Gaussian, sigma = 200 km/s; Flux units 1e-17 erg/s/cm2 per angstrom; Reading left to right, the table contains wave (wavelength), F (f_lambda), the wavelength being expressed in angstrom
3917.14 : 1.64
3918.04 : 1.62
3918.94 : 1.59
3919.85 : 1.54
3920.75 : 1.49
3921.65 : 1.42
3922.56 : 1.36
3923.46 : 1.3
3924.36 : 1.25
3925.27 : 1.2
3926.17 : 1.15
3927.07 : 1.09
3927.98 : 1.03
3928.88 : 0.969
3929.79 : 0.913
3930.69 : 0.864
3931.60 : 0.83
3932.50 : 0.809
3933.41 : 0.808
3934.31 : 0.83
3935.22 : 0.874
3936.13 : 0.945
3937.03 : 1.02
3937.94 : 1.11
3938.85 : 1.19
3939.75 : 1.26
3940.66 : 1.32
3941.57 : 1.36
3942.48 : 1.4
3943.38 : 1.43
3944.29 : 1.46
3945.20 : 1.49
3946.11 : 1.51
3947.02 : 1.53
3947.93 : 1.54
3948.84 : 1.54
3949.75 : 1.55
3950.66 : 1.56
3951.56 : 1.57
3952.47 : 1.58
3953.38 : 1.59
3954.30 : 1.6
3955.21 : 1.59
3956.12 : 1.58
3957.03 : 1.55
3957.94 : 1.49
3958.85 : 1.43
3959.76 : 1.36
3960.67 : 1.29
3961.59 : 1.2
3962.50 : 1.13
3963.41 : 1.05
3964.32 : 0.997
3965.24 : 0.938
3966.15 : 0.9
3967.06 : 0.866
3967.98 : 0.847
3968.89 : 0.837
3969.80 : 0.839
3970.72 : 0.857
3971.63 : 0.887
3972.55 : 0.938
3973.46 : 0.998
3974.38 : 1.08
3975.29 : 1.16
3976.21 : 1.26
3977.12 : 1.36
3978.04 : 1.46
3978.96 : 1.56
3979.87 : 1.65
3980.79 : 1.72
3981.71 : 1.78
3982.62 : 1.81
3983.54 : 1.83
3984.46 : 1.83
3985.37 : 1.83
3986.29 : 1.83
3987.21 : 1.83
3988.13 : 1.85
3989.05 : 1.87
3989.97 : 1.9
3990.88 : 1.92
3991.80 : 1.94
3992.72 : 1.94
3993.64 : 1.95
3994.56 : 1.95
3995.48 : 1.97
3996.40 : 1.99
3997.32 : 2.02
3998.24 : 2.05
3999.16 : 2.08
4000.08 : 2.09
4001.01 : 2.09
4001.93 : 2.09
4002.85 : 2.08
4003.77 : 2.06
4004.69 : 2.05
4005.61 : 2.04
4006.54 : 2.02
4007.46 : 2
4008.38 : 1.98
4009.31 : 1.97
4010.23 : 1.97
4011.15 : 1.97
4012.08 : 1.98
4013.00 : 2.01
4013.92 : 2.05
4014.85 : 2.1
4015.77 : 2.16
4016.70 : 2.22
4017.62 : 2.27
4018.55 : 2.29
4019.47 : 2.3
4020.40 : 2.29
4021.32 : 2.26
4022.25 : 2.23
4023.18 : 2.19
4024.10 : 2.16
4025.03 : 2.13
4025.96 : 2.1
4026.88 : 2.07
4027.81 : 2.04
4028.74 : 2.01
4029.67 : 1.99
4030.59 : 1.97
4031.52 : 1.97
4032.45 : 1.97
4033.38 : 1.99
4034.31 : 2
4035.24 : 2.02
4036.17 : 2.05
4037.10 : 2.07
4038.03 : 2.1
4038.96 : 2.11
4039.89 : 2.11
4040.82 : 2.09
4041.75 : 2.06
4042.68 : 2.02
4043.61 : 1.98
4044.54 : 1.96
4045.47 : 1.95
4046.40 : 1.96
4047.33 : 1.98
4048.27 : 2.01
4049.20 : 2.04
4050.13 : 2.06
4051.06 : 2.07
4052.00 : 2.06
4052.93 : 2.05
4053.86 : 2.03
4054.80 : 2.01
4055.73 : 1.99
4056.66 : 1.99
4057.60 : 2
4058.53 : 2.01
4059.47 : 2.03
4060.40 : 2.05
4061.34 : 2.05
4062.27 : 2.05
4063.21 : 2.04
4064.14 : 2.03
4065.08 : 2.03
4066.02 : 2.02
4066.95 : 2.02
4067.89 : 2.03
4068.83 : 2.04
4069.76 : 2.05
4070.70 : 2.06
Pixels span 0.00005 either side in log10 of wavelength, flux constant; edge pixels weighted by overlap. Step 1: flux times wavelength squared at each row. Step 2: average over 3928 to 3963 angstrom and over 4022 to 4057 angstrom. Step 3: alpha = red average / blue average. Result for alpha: 1.66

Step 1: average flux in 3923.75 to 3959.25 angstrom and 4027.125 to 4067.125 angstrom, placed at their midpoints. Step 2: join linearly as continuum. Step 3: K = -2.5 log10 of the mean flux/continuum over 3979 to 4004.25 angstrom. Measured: -0.17 mag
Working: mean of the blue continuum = 1.28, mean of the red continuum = 2.02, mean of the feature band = 1.92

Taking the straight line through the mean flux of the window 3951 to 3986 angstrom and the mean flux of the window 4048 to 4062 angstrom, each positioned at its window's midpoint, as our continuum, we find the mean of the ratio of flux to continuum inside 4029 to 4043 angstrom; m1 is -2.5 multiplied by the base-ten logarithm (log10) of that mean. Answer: -0.09 mag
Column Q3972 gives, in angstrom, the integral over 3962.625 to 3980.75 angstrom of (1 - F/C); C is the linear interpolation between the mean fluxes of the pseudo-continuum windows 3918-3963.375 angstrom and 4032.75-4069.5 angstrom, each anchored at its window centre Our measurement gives 5.0 angstrom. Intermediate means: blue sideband 1.3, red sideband 2.03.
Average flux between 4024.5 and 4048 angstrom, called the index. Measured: 2.03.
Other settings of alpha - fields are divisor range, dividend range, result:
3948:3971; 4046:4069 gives 1.67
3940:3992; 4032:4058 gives 1.48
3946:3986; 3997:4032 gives 1.58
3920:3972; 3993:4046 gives 1.76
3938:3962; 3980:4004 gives 1.35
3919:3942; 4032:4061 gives 1.91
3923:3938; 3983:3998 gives 1.97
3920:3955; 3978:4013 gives 1.57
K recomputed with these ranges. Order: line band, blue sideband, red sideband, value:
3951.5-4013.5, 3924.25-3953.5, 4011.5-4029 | 0.08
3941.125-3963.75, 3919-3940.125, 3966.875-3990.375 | -0.17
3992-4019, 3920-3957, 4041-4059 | -0.19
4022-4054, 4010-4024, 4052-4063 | 0.02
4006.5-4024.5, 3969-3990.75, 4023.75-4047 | -0.16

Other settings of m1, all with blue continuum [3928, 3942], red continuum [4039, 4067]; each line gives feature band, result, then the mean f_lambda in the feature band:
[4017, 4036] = -0.18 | 2.11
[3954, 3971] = 0.05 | 1.18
